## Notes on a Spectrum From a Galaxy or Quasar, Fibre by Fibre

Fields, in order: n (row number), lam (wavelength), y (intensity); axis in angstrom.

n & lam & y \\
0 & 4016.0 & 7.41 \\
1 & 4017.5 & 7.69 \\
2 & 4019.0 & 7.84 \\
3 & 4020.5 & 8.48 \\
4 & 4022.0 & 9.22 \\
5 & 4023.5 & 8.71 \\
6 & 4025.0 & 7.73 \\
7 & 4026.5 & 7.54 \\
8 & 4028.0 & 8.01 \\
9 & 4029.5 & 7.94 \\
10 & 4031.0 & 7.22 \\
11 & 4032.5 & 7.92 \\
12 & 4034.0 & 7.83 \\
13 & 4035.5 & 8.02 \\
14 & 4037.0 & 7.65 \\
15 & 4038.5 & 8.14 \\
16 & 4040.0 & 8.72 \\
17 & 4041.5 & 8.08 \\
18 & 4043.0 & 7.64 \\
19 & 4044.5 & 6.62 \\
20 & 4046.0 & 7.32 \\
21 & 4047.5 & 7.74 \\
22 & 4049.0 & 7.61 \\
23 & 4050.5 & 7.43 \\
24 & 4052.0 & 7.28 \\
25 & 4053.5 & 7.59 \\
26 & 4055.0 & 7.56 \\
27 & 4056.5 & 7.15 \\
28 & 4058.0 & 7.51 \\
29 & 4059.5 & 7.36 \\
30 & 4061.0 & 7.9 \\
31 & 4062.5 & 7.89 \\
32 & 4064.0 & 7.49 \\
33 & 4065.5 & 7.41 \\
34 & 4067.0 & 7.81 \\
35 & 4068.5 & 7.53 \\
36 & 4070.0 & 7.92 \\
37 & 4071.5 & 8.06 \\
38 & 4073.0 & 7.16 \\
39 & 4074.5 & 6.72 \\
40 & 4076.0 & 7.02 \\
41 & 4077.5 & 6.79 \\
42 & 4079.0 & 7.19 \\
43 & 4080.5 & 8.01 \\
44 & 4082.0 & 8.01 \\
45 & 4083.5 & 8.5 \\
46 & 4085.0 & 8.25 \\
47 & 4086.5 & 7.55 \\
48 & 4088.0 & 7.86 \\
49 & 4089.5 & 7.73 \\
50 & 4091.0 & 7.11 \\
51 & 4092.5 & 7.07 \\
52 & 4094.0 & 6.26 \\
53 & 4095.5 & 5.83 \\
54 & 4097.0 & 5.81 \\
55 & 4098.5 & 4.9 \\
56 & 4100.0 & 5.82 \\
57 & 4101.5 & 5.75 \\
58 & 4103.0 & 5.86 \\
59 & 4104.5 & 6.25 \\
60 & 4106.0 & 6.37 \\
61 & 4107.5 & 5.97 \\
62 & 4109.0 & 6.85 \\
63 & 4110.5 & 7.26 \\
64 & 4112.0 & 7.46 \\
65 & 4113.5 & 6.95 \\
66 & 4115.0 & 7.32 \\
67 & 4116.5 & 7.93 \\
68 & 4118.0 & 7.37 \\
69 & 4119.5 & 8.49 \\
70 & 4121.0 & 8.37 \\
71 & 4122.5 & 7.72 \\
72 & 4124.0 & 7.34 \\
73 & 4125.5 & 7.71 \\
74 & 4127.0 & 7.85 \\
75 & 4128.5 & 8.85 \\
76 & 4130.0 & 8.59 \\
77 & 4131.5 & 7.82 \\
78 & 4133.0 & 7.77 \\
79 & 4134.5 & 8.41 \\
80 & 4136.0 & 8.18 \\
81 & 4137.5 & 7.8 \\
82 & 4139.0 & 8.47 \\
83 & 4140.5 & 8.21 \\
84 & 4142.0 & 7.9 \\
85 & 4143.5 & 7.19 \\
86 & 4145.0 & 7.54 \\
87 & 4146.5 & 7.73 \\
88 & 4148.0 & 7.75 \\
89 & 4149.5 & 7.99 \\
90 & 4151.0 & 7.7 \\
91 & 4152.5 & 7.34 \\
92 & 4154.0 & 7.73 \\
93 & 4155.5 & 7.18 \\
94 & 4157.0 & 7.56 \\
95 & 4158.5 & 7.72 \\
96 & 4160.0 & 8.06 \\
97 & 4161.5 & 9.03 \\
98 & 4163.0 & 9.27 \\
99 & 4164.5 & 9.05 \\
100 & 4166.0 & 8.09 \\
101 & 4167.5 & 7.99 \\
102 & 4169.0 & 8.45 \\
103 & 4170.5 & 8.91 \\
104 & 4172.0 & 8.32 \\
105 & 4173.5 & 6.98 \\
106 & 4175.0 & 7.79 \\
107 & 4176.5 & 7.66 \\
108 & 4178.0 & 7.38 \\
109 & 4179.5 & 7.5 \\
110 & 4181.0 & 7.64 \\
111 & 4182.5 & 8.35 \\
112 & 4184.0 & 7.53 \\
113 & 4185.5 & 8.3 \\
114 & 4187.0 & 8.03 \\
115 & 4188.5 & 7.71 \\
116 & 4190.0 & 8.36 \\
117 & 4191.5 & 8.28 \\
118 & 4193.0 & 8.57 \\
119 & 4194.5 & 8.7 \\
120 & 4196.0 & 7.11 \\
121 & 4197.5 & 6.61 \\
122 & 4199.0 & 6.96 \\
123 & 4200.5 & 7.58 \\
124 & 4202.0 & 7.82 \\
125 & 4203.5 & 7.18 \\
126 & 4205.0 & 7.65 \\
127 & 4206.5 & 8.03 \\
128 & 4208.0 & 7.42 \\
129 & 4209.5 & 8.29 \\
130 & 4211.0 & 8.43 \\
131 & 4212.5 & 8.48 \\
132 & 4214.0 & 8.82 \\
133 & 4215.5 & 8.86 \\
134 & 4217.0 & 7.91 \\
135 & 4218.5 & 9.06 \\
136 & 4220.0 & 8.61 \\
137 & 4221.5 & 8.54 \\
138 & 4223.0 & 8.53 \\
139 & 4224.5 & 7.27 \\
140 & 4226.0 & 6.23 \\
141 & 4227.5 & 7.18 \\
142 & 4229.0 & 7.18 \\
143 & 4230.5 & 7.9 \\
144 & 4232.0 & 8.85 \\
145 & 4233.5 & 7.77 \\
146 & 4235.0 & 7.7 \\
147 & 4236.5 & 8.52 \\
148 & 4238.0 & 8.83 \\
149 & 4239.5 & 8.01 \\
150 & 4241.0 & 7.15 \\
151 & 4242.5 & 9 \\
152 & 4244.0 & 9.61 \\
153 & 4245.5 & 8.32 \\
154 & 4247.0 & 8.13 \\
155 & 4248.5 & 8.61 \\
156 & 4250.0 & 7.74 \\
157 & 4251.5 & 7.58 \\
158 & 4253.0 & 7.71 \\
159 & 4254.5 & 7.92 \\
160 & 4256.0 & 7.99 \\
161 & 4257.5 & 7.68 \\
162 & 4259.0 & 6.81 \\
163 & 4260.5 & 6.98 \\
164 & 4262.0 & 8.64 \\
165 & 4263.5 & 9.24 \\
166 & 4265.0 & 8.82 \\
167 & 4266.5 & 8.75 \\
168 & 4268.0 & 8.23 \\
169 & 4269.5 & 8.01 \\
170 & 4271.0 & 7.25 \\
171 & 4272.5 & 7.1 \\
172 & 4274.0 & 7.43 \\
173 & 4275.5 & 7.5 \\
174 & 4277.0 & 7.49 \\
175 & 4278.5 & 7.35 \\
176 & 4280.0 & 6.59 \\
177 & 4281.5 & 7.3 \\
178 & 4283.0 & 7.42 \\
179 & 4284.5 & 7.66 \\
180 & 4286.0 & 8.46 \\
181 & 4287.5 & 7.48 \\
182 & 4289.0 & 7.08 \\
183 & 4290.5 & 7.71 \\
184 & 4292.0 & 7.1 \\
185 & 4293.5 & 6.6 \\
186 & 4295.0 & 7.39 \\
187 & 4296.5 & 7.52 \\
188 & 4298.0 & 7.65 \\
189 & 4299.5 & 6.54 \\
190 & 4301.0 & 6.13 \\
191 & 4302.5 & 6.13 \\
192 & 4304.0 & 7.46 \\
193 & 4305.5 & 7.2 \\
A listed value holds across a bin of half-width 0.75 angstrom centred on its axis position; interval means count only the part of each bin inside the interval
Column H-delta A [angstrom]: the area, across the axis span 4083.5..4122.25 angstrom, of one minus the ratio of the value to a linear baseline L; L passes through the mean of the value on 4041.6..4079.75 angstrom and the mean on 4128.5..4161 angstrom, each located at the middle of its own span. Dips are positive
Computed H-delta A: 3.6 angstrom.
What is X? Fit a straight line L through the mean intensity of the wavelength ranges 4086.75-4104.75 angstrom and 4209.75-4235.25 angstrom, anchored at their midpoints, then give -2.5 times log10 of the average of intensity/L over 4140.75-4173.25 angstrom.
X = -0.11 mag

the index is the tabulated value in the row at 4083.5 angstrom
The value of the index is 8.5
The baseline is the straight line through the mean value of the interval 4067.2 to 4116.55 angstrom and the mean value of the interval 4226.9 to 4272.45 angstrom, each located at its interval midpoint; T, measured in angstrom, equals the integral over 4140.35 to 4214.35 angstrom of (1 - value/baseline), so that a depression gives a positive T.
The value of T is -3.3 angstrom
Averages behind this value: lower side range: 7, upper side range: 8.06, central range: 7.91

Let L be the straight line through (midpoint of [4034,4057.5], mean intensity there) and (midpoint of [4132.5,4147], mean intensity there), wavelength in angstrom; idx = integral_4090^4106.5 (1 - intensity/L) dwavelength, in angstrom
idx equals 3.57 angstrom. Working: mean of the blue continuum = 7.64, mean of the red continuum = 7.93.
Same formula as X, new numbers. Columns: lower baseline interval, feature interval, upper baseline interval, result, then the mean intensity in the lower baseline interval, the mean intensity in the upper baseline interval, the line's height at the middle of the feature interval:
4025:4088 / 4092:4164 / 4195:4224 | 0.05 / 7.64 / 7.99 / 7.81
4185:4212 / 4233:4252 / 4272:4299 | -0.09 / 7.84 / 7.37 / 7.6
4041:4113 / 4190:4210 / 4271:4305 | -0.08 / 7.17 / 7.23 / 7.21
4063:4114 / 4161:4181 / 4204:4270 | -0.07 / 7.02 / 8.11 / 7.63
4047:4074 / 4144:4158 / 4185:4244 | 0.03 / 7.57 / 8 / 7.82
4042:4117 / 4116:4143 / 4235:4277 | -0.09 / 7.17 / 8.04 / 7.42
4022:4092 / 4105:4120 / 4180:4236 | 0.09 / 7.67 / 7.93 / 7.77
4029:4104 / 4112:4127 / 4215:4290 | -0.03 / 7.35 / 7.92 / 7.51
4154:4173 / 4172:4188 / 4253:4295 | 0.06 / 8.26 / 7.65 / 8.17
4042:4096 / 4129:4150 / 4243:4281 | -0.05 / 7.45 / 7.9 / 7.62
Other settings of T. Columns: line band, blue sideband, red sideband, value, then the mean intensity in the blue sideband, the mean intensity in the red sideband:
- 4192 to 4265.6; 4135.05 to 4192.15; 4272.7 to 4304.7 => -4.2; 7.97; 7.23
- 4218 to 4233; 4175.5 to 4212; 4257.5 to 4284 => -0.3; 7.8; 7.7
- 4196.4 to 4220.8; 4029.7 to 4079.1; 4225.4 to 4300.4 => -0.8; 7.56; 7.75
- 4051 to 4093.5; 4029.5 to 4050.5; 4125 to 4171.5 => 1.5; 7.73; 8.06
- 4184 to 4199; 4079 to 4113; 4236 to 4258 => -0.4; 6.85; 8.19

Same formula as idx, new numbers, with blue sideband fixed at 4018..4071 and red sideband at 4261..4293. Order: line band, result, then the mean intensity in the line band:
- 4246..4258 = -0.3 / 7.93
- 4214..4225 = -1.0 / 8.45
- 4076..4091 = 0.1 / 7.7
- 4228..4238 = -0.4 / 8.03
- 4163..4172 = -0.9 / 8.55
